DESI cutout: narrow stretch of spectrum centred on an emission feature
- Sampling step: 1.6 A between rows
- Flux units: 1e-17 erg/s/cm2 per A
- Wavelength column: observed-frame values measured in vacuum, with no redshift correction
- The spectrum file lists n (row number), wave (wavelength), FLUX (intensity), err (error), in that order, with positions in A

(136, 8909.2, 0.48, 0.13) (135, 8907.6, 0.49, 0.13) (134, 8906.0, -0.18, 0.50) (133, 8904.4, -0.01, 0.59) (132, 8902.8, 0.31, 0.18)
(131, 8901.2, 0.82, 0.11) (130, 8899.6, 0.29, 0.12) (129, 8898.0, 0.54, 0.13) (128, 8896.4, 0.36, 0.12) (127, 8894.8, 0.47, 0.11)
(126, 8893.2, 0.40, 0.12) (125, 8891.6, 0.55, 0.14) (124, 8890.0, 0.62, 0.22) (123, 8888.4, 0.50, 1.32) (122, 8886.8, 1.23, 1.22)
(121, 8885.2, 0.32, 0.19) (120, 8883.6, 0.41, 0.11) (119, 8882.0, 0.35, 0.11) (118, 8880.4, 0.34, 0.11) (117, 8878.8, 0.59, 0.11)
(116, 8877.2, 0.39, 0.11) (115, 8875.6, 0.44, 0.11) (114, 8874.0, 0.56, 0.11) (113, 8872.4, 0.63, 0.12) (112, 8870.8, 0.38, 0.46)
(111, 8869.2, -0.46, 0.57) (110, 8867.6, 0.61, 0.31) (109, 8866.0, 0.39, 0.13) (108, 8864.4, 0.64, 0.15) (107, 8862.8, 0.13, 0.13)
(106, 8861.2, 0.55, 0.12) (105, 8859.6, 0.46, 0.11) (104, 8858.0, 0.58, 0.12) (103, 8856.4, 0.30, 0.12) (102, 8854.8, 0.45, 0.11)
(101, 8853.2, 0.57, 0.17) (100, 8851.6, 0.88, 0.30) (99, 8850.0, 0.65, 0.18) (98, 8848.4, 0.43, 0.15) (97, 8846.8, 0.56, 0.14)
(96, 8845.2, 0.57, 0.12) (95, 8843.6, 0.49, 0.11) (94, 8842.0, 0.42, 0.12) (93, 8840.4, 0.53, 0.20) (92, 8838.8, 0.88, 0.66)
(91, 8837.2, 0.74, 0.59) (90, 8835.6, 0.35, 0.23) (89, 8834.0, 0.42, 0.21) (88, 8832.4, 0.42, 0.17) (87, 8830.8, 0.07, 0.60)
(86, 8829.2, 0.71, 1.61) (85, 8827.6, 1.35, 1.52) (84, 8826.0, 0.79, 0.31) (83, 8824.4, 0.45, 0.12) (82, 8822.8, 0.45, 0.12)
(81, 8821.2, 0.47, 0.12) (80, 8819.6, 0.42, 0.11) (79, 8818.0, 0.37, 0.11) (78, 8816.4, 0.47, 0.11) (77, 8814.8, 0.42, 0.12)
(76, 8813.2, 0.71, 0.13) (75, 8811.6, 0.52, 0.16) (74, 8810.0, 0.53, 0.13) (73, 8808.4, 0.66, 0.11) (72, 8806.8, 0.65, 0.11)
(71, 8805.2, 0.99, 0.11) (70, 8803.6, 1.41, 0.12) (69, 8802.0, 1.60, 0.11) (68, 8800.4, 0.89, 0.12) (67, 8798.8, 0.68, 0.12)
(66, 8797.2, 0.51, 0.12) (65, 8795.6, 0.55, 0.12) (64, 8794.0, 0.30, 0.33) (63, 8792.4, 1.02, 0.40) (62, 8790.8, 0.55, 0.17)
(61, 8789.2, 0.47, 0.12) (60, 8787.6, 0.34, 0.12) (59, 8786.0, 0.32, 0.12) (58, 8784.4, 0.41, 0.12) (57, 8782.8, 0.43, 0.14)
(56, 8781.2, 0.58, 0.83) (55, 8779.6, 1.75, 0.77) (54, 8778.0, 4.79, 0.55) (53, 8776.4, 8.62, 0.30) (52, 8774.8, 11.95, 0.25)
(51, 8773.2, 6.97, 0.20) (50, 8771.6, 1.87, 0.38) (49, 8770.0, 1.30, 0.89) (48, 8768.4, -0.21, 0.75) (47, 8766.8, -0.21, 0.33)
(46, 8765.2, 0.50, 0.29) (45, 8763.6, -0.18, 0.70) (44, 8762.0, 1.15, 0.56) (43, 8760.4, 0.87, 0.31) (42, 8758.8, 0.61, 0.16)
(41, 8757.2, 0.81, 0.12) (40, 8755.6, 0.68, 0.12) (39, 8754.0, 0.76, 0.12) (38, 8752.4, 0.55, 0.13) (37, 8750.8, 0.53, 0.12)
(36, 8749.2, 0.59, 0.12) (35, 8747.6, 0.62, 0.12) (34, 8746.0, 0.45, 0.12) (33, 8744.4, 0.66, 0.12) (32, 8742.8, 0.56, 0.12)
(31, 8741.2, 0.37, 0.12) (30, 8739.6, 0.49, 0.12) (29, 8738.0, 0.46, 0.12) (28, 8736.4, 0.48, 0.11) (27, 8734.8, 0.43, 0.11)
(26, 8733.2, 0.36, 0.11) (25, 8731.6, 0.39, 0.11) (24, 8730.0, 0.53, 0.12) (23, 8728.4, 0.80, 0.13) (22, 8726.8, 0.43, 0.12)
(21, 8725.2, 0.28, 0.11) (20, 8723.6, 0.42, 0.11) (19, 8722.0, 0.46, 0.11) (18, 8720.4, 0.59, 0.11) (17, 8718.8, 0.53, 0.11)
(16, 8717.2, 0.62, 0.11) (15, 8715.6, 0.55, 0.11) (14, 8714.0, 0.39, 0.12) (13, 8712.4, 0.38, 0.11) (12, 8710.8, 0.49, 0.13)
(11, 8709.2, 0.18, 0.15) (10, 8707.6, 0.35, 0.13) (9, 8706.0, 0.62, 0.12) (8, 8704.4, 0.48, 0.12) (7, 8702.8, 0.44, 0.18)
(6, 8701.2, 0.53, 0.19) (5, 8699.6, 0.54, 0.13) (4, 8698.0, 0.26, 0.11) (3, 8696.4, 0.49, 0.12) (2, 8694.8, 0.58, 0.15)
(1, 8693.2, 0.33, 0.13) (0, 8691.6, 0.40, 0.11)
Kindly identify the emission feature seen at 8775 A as H-alpha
